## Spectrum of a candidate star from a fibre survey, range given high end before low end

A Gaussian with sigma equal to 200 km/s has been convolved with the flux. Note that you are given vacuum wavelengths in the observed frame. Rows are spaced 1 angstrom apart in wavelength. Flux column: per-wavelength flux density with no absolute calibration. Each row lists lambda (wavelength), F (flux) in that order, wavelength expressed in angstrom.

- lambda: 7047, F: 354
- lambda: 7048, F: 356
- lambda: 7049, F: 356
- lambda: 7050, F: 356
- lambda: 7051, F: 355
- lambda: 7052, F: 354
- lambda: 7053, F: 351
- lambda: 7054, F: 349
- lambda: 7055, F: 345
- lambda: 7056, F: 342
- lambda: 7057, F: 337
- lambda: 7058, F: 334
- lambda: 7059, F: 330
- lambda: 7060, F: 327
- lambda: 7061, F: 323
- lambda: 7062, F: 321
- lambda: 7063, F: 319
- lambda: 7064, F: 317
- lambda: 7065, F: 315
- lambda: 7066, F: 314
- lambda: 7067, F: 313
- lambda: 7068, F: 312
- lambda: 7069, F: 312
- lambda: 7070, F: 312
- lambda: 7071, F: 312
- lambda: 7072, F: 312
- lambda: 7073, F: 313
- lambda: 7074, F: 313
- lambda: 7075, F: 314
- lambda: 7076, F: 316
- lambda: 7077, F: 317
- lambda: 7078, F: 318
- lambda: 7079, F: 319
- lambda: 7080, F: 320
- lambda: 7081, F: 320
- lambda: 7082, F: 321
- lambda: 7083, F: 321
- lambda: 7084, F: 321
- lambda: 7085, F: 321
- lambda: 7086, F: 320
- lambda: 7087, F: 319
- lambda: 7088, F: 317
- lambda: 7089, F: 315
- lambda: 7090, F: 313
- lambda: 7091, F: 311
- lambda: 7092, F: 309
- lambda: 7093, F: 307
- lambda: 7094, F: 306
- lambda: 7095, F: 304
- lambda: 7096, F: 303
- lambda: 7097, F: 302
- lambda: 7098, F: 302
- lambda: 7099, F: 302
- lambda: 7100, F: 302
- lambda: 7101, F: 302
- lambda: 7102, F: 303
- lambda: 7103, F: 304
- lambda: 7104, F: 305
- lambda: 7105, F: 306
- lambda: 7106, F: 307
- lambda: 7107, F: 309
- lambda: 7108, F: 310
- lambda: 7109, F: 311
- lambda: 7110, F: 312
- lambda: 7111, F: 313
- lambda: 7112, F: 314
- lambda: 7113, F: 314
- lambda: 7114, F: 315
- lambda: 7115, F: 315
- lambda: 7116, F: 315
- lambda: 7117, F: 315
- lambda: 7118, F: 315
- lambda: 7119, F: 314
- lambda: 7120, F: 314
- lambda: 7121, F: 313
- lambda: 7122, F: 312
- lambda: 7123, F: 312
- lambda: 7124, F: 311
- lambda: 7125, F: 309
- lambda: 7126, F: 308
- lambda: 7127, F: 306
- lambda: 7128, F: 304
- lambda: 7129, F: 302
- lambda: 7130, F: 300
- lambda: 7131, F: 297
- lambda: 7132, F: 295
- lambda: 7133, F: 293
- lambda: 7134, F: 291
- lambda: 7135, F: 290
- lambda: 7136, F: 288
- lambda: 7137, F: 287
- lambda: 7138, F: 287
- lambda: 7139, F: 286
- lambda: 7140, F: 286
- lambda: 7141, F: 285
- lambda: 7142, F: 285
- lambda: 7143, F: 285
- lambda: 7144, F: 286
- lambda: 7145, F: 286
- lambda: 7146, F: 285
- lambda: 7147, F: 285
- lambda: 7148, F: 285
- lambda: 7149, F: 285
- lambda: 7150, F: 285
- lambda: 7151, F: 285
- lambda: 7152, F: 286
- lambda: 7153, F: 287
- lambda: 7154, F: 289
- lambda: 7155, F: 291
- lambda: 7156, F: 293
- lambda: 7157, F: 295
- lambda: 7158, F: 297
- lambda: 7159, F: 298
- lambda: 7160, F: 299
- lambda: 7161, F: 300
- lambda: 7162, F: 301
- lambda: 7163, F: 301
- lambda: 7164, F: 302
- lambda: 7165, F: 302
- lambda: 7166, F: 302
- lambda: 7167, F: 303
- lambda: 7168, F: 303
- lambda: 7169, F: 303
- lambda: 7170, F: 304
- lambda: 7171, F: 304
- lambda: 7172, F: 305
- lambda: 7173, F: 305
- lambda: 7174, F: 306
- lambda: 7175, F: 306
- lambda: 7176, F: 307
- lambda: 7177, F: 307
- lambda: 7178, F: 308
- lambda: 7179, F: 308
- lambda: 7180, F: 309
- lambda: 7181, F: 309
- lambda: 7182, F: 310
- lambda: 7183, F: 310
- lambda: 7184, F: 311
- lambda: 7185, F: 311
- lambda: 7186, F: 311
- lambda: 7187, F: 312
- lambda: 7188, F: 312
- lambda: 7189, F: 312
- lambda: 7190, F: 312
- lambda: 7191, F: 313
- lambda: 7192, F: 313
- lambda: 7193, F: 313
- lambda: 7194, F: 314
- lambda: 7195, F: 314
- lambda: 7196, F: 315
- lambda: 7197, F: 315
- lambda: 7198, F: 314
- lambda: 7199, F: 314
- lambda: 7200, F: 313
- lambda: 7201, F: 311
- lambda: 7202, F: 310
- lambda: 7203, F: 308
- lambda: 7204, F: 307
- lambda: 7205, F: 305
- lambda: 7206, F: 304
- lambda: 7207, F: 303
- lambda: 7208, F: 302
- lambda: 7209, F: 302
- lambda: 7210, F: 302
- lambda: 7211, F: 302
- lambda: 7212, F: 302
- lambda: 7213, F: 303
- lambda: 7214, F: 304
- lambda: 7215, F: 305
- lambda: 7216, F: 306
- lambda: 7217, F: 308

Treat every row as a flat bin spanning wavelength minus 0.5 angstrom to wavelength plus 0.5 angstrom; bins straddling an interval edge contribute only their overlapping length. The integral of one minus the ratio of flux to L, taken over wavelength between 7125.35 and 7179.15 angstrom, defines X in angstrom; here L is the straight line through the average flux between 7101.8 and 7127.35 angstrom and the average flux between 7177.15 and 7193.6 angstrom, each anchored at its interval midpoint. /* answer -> 2.63 angstrom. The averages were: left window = 311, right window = 311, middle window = 296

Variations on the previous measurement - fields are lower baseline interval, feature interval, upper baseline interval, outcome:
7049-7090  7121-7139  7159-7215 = 0.9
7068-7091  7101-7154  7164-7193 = 2.1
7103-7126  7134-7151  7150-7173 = 1.0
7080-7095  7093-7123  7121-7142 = -0.2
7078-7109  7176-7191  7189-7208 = 0.0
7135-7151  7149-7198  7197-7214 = -1.3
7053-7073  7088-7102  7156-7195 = 0.6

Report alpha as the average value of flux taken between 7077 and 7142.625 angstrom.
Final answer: 307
